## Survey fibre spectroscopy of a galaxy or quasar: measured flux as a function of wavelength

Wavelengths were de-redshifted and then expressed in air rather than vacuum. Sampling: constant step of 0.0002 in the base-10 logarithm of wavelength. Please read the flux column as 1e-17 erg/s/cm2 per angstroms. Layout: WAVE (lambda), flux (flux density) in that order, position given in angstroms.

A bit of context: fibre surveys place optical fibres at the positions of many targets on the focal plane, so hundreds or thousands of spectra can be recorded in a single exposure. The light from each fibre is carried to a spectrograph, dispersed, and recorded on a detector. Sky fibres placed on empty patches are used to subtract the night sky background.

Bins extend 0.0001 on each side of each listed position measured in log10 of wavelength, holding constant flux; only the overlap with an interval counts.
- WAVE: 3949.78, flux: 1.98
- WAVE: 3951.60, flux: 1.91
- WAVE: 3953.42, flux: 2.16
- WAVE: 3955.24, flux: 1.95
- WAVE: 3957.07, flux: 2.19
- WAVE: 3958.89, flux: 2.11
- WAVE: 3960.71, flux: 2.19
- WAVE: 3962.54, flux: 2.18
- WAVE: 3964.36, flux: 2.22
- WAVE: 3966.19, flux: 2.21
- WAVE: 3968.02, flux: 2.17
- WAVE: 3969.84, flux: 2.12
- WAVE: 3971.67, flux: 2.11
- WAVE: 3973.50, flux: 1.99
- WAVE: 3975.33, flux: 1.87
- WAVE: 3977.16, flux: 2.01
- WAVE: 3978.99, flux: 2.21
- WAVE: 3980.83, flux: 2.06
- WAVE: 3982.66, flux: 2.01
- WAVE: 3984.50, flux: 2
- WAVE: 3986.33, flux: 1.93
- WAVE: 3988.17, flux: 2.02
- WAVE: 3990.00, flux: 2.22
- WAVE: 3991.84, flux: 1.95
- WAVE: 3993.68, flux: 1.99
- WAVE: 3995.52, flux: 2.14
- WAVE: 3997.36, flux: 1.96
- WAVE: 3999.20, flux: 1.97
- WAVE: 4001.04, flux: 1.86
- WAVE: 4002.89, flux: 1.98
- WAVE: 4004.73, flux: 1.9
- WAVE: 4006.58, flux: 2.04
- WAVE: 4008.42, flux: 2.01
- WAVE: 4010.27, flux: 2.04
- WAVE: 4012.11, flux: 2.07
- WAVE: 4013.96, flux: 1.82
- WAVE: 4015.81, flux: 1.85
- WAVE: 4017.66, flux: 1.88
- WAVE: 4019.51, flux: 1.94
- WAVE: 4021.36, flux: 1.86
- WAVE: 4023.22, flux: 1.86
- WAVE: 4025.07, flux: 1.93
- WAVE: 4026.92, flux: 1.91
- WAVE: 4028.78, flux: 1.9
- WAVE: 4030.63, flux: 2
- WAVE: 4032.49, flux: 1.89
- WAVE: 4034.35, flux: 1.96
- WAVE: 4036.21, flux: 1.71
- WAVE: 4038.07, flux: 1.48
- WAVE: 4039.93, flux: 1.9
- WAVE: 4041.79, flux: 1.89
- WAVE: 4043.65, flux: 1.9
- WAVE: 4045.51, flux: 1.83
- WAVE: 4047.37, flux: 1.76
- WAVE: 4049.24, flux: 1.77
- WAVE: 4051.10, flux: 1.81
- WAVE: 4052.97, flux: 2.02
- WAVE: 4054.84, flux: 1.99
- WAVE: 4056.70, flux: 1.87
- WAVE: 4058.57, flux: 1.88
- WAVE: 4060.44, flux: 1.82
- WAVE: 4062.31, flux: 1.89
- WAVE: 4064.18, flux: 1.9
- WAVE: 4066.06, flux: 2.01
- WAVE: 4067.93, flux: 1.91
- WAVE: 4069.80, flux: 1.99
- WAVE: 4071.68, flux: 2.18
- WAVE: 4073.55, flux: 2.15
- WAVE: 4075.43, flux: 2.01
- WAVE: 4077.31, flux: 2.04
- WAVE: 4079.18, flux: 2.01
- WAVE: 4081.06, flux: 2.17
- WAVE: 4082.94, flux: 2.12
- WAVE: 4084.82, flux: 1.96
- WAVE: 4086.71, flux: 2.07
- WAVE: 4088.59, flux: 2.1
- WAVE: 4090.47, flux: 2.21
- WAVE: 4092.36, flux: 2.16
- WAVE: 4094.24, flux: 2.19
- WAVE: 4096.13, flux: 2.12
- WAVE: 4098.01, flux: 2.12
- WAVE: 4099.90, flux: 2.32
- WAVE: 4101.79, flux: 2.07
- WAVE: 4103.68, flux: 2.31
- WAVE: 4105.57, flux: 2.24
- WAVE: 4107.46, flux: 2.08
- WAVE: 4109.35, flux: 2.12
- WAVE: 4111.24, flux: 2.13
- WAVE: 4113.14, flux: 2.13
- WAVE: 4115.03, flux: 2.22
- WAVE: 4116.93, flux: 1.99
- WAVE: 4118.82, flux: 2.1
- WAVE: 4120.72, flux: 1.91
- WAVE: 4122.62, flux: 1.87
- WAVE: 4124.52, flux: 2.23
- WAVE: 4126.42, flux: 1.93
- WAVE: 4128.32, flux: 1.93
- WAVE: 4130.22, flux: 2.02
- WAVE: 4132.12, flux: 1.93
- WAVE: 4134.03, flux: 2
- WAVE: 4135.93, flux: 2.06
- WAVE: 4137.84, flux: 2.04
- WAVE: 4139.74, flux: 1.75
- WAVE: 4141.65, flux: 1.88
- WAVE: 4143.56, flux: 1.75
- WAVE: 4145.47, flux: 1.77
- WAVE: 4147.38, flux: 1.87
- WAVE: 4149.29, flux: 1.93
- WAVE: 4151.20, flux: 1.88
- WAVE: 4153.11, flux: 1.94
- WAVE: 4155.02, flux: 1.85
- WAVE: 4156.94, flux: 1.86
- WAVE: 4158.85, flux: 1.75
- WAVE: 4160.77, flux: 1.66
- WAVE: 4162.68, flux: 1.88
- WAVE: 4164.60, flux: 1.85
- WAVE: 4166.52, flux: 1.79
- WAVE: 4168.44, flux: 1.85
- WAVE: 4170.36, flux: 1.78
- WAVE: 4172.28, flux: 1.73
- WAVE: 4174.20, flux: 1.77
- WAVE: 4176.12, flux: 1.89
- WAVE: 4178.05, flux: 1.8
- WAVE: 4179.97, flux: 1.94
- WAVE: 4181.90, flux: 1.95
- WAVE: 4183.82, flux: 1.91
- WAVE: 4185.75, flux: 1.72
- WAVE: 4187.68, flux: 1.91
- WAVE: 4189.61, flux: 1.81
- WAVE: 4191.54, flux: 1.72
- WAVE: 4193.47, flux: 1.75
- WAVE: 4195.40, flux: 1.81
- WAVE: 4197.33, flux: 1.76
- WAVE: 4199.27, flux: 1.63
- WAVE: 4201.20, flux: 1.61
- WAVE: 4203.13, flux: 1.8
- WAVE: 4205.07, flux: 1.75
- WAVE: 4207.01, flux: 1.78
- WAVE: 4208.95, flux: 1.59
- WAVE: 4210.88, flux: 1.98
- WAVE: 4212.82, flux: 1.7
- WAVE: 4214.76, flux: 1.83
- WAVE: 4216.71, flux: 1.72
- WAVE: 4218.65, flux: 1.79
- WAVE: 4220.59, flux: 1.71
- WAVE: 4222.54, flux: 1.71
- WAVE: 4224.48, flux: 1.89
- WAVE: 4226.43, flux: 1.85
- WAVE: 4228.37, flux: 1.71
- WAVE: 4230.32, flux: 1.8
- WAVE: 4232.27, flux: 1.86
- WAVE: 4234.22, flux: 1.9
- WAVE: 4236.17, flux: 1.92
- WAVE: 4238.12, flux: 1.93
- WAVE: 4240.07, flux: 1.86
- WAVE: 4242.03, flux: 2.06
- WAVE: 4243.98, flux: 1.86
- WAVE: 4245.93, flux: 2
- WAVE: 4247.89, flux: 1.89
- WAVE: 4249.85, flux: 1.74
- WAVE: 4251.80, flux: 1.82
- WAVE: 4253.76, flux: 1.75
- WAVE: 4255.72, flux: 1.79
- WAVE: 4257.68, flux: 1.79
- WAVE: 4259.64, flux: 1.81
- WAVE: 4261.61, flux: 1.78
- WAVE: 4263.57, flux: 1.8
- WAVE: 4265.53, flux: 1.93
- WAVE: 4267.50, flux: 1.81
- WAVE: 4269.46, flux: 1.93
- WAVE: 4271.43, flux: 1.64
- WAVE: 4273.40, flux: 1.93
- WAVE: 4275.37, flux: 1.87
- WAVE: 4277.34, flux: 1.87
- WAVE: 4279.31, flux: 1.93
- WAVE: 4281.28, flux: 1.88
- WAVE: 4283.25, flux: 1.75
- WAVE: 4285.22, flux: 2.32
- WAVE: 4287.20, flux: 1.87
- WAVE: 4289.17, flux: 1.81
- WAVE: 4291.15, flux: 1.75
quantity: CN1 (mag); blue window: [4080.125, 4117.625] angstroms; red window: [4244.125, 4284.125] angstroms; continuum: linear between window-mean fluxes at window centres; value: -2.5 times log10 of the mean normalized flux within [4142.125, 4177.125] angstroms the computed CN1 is 0.12 mag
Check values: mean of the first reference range 2.14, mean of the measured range 1.82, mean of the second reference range 1.84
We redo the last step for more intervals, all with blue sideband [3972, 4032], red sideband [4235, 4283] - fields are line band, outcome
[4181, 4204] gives 0.06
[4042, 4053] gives 0.07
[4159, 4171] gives 0.06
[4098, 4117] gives -0.13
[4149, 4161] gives 0.03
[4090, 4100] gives -0.13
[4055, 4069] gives 0.02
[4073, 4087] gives -0.07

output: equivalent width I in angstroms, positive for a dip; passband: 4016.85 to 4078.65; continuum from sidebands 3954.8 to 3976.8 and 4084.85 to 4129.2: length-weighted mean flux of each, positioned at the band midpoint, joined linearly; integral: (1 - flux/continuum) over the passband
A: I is 6.0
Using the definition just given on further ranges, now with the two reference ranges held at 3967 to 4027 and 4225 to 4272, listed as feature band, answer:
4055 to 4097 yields -1.91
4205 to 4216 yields 0.56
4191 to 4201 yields 0.80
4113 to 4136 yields -1.22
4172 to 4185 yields 0.18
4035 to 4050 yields 1.39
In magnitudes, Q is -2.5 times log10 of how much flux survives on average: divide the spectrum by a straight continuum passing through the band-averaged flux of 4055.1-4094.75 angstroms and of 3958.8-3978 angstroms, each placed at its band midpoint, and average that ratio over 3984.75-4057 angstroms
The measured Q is 0.08 mag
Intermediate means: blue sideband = 2.11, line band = 1.92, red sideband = 2.03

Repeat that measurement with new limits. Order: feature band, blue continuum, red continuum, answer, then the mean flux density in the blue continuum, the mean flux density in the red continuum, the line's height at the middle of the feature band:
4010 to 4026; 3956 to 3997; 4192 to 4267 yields 0.069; 2.08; 1.81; 2.04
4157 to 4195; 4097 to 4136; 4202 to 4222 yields 0.039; 2.08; 1.76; 1.88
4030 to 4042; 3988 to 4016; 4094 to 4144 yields 0.105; 1.99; 2.05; 2.01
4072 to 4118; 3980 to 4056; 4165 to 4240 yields -0.138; 1.93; 1.8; 1.87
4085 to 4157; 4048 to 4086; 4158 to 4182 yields -0.076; 1.97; 1.81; 1.89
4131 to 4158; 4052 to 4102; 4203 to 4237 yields 0.019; 2.05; 1.79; 1.93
